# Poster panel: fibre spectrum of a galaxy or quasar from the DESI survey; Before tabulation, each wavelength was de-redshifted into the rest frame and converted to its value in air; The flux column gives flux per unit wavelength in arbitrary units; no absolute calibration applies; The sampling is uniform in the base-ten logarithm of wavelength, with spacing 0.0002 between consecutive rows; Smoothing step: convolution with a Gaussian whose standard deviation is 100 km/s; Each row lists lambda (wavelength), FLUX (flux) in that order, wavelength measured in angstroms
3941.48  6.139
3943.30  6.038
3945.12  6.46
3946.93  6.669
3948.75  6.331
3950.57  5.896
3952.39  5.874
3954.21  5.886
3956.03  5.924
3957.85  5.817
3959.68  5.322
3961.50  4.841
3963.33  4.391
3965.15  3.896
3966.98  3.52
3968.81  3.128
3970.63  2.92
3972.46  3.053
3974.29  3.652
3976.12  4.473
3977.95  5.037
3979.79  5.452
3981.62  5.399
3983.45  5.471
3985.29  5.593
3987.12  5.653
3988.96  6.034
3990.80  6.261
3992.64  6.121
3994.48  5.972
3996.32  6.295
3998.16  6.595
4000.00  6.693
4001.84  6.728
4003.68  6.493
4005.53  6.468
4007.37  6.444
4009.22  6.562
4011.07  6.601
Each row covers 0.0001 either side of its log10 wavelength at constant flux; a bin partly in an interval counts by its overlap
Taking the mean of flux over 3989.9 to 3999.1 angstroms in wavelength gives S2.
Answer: 6.25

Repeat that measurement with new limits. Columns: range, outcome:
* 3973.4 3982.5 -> 4.8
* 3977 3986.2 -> 5.38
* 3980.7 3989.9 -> 5.63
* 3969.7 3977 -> 3.52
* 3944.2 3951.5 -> 6.34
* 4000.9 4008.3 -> 6.53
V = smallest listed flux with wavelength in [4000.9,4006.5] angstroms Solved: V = 6.468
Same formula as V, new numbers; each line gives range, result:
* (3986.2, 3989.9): 5.653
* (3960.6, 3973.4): 2.92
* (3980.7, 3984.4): 5.399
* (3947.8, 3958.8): 5.817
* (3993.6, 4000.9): 5.972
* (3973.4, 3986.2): 3.652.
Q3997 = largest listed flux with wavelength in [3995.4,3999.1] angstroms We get 6.595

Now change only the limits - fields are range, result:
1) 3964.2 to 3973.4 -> 3.896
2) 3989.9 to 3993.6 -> 6.261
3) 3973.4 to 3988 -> 5.653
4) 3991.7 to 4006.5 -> 6.728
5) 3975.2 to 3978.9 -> 5.037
